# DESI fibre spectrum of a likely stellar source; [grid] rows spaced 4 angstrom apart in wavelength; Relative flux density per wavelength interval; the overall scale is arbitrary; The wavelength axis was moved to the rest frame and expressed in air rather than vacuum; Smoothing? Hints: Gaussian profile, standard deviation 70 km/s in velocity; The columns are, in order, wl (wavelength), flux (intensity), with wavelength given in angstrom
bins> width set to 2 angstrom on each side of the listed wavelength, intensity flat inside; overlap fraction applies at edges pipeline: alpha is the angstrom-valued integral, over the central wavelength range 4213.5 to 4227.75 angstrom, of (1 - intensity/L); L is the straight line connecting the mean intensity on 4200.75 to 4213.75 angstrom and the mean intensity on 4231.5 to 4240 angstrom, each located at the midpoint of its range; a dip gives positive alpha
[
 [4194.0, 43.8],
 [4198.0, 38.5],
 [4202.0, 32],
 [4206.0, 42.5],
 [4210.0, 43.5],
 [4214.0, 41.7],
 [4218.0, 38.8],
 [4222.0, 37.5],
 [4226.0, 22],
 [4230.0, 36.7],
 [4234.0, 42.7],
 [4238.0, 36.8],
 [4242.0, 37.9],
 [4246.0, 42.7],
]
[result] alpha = 1.9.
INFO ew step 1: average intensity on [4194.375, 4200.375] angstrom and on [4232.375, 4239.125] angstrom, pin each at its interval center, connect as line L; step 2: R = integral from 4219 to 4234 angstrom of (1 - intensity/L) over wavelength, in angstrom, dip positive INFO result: 2.2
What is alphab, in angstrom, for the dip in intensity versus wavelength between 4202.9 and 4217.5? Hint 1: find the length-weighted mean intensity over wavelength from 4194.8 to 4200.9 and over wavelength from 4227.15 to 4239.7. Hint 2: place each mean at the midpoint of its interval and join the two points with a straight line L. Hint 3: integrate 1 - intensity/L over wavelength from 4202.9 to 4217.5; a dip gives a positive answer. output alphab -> -1.2 angstrom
